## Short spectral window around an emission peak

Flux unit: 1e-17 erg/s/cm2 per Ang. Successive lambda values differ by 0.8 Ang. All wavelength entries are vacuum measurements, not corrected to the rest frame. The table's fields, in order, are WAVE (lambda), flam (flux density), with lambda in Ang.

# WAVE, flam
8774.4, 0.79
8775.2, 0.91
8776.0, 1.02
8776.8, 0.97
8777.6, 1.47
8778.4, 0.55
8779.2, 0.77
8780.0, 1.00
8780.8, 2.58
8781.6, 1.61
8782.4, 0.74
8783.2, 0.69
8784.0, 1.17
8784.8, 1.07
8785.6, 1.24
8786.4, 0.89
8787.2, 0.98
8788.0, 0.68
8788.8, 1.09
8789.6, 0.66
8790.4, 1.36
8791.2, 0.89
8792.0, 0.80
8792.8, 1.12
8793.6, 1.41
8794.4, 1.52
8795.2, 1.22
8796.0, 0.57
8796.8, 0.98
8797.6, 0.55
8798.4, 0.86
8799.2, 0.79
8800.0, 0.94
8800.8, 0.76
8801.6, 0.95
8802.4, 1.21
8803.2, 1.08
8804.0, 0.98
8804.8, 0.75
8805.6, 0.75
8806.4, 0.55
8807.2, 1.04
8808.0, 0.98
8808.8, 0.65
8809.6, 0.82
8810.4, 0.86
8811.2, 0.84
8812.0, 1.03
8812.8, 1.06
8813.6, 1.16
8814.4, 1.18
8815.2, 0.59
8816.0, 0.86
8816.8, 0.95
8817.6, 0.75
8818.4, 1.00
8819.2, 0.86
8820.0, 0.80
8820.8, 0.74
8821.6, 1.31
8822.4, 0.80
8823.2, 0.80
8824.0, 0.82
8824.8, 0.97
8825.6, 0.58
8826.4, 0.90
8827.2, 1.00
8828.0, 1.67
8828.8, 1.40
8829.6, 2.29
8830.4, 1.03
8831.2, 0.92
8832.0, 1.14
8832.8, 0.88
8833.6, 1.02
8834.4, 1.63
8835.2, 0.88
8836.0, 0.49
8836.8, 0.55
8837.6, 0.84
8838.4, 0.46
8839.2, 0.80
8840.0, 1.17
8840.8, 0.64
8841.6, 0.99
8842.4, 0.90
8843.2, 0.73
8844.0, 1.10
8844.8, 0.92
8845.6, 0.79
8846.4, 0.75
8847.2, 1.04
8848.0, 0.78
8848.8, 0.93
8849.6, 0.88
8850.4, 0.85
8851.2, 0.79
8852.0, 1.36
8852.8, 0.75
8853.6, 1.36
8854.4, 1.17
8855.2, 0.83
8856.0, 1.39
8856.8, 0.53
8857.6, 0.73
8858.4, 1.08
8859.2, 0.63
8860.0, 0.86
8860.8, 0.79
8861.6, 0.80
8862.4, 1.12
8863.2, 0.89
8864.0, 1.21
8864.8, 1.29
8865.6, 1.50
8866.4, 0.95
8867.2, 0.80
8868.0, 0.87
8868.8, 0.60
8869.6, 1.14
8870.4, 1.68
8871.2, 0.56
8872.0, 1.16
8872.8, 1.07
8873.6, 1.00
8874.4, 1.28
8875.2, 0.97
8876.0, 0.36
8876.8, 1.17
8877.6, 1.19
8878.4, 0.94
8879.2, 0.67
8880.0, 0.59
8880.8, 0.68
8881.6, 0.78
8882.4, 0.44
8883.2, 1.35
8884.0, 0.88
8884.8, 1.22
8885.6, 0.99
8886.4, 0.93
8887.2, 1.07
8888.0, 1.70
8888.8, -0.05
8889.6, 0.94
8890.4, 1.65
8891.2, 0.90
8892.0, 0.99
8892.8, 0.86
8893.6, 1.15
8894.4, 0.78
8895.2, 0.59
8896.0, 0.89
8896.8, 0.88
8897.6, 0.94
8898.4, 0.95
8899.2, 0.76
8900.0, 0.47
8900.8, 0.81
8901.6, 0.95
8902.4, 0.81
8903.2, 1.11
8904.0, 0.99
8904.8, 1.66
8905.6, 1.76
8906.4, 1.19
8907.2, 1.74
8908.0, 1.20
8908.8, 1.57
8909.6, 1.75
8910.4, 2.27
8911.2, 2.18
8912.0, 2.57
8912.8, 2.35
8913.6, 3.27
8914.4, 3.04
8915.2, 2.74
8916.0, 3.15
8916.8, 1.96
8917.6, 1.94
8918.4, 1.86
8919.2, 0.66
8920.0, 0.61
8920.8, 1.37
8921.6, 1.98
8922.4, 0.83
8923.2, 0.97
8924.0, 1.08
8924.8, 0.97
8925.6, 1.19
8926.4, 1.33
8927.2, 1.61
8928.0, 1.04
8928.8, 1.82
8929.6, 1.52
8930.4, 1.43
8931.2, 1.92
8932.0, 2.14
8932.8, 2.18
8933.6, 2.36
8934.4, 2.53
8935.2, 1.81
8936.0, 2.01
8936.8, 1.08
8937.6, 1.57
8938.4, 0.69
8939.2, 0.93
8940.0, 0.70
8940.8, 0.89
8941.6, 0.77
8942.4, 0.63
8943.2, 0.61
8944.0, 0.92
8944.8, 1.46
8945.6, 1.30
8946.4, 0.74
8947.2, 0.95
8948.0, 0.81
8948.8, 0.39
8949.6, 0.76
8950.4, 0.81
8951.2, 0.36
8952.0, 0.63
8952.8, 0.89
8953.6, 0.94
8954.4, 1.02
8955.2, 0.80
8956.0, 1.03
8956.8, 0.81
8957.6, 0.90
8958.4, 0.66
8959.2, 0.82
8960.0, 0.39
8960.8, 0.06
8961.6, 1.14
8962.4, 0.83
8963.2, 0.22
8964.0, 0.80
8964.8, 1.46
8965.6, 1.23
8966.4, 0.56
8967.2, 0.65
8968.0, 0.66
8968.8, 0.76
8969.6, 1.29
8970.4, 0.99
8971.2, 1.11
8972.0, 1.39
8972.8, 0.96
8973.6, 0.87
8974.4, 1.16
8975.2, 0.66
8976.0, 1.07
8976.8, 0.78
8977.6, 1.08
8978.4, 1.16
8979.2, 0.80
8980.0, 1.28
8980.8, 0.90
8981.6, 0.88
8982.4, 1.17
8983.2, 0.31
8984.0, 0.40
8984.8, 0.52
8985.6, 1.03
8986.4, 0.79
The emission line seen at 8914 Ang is [S II] 6716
